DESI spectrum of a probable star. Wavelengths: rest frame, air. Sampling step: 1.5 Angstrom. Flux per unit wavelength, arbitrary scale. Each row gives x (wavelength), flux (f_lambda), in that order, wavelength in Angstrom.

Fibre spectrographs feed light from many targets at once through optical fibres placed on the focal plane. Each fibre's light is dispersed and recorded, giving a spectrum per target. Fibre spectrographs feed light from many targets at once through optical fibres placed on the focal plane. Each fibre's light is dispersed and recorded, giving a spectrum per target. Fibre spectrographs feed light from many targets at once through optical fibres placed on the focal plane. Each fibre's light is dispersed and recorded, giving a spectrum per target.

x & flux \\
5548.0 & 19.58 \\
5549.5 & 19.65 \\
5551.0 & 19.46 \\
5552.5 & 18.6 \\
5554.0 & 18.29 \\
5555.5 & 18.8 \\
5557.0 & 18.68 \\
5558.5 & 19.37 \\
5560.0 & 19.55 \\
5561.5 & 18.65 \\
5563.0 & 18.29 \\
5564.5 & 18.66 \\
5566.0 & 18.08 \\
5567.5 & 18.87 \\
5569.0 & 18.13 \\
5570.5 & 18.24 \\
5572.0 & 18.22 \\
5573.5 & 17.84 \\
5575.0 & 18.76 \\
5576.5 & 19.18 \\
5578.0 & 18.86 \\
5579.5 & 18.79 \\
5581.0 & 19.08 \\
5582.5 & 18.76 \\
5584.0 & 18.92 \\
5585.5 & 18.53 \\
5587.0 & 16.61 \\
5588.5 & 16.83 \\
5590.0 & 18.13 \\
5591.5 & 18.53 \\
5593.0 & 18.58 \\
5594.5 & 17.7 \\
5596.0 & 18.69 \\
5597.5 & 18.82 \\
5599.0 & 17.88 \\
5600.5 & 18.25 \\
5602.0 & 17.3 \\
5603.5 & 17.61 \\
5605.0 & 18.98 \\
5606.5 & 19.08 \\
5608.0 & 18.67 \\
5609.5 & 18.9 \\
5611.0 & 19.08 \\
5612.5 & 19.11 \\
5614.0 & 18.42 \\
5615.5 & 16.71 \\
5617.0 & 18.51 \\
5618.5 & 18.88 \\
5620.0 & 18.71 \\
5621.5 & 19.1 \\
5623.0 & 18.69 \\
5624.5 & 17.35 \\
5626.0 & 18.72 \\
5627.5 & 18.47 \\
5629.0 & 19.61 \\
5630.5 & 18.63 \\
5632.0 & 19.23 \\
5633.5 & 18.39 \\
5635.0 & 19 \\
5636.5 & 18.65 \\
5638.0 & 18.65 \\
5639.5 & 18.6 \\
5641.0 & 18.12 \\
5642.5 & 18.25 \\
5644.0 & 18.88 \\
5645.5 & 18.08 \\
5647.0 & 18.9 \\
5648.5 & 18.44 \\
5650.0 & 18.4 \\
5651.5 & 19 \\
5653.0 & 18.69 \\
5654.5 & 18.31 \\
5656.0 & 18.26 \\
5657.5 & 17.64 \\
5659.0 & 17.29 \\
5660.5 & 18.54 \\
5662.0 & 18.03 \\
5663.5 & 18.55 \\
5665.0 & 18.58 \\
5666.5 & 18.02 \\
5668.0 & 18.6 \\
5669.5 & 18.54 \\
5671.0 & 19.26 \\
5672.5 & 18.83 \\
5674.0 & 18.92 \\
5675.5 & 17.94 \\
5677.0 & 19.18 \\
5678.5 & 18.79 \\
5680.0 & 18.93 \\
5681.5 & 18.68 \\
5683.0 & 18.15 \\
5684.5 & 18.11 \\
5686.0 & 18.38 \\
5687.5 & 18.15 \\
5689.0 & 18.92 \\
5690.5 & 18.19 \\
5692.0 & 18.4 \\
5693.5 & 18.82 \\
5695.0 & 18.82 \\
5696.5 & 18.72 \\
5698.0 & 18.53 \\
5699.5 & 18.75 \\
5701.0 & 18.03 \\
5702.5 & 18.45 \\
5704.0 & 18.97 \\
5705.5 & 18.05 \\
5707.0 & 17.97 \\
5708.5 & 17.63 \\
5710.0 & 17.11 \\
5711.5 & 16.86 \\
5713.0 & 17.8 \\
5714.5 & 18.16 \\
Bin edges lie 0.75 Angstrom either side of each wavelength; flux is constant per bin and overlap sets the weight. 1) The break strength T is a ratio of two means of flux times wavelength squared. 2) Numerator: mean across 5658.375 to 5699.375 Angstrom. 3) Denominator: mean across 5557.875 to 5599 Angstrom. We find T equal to 1.0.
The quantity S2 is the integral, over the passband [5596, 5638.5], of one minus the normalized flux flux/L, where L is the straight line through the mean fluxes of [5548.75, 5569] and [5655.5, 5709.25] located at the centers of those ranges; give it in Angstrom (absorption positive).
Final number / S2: 0.2 Angstrom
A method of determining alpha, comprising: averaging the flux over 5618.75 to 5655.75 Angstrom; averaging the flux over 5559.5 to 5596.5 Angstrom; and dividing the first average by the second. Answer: 1.0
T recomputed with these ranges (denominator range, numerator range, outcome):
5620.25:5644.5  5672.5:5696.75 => 1.01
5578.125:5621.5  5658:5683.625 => 1.03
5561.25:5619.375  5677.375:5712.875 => 1.03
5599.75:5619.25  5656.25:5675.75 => 1.02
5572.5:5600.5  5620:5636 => 1.03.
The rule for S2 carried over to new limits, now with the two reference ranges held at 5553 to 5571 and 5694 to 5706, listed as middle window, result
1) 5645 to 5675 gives 0.2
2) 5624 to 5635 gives 0.0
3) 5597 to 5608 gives 0.2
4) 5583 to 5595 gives 0.4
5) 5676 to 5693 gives 0.0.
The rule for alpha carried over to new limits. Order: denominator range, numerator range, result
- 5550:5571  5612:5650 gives 0.99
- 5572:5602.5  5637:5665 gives 1.00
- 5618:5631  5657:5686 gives 0.99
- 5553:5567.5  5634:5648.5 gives 0.99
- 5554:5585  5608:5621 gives 0.99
